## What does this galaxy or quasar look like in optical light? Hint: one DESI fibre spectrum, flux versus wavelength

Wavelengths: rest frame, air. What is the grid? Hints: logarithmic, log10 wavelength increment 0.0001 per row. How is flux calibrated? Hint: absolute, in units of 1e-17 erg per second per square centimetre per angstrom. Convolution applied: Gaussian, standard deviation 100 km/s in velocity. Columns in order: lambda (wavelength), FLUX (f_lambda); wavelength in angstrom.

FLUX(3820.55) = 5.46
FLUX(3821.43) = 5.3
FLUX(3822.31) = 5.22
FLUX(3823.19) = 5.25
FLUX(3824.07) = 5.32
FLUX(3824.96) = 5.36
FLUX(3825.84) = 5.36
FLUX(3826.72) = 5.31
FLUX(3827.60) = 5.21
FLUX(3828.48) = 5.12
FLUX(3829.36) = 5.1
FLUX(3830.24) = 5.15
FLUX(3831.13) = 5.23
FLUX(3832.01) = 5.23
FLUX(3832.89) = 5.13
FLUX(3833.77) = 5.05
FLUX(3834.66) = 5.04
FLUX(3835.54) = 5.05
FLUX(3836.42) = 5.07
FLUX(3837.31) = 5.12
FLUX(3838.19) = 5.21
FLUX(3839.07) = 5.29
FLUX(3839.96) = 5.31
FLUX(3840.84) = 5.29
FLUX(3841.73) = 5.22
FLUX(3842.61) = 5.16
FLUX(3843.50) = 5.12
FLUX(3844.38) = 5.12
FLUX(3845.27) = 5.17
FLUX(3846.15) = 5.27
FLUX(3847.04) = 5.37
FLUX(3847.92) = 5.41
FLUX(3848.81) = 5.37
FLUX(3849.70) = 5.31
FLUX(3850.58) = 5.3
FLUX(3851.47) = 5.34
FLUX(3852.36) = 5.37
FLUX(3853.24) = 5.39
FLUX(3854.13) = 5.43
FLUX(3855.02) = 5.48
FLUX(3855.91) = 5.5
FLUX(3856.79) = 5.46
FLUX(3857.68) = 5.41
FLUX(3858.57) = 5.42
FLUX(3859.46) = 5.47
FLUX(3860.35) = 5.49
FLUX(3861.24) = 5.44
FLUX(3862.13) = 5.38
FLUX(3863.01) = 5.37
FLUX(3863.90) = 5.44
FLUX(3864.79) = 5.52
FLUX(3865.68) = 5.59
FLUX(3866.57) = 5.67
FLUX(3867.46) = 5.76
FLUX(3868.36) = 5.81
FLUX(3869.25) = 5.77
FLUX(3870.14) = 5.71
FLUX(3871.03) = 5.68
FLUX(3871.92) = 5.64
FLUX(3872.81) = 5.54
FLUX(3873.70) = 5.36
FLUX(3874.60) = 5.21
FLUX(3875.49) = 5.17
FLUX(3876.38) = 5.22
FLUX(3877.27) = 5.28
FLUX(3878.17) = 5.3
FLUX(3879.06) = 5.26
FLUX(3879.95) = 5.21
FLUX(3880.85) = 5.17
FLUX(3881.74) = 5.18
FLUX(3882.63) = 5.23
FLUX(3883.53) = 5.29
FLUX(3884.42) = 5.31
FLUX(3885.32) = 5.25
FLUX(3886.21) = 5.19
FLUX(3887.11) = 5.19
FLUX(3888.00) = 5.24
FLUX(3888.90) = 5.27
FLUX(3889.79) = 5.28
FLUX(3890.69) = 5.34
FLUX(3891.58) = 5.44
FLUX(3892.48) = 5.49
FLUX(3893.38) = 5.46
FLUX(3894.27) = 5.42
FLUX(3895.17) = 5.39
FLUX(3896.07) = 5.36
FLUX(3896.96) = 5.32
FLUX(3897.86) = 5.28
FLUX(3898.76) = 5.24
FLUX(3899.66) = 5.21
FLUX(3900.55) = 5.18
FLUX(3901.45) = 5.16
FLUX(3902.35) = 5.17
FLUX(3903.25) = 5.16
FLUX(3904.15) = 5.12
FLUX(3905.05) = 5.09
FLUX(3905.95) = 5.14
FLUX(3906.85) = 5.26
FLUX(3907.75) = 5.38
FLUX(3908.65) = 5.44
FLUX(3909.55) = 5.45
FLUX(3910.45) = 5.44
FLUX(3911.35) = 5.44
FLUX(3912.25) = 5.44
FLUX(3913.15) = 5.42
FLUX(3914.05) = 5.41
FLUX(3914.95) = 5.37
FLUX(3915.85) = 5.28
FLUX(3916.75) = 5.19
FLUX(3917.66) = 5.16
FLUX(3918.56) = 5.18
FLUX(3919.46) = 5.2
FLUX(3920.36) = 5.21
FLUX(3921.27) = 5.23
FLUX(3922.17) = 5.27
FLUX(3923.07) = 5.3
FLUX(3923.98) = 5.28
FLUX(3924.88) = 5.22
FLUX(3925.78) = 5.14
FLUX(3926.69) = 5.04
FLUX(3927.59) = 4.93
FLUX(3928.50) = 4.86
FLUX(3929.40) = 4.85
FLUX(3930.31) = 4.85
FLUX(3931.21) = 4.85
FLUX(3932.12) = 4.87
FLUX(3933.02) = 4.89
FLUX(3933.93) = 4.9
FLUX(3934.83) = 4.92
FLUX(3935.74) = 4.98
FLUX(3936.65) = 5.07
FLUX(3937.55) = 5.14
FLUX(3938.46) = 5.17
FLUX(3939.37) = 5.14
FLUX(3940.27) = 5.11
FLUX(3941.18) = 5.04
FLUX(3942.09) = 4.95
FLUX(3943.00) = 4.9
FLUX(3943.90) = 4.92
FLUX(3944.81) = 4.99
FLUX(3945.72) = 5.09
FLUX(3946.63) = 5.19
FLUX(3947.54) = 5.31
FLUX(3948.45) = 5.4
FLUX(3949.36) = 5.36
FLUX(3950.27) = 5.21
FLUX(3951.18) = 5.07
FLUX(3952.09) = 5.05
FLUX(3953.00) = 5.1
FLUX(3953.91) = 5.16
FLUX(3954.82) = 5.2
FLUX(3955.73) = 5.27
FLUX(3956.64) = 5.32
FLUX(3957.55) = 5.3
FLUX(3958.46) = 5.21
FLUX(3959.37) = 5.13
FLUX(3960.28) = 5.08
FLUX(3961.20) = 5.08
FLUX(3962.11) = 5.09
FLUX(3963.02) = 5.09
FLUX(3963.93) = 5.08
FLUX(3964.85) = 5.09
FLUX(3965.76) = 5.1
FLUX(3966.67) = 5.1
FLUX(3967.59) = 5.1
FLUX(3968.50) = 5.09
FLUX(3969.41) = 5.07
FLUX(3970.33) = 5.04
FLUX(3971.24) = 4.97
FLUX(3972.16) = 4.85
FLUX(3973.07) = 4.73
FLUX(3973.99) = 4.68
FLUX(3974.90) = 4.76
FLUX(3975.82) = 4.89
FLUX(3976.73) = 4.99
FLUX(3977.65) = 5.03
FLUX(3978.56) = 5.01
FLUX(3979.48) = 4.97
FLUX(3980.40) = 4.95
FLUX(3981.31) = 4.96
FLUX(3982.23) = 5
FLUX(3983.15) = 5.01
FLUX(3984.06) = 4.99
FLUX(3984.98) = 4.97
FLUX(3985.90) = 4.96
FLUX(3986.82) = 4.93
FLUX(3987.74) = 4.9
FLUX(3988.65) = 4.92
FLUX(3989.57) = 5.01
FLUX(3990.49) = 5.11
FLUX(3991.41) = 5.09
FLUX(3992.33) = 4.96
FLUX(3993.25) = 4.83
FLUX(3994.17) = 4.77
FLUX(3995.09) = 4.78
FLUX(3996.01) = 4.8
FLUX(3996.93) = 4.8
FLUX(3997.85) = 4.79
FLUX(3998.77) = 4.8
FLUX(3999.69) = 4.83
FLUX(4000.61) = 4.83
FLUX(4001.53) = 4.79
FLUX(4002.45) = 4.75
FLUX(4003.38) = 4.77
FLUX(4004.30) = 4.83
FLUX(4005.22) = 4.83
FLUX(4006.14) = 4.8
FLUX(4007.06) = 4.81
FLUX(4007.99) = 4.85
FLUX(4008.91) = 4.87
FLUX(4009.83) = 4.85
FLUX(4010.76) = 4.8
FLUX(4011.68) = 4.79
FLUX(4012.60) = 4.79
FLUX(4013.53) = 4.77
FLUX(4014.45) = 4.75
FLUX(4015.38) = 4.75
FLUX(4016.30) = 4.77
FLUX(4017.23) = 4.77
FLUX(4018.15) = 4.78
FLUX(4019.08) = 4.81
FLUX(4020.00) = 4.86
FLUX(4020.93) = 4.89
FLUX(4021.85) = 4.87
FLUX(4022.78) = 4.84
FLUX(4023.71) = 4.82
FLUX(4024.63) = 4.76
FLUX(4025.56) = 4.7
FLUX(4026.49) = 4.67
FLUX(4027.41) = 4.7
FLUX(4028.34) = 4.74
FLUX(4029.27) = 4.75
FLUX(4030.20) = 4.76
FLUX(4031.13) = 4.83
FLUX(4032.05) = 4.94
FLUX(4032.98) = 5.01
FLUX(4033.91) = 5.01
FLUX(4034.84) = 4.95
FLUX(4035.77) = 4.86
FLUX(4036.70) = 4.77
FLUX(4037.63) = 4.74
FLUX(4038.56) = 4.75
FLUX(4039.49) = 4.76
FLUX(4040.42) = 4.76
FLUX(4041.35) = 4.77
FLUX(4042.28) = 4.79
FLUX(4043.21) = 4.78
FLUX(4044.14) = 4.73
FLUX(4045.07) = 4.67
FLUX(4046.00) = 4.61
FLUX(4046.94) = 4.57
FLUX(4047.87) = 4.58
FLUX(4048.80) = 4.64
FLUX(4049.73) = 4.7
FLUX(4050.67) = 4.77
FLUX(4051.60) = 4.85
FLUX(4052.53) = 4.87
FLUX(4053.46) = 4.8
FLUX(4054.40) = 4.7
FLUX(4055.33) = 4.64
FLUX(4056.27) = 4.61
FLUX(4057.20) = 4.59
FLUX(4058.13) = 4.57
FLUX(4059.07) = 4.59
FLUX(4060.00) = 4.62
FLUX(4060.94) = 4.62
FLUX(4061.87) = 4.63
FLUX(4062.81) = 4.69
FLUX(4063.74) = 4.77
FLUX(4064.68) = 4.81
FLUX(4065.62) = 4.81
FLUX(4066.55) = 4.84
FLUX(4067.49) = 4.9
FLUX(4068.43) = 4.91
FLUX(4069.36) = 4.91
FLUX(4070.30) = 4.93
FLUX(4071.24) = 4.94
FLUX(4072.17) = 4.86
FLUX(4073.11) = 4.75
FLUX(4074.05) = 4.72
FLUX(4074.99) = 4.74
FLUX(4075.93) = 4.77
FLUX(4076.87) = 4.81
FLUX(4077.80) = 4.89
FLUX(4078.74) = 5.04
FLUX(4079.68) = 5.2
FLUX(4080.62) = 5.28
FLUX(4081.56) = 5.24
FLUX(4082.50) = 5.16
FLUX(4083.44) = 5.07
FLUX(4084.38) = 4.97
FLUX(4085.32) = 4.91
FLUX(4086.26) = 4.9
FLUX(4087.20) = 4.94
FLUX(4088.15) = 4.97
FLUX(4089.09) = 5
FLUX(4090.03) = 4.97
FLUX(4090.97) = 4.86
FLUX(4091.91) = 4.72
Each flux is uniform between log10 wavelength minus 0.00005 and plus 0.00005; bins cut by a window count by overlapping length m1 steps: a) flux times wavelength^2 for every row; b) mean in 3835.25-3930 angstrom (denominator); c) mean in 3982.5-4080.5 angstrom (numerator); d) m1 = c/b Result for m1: 1.0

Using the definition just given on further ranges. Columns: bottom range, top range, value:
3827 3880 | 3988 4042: 0.98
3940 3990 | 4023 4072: 0.98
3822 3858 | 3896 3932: 1.03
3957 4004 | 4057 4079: 1.01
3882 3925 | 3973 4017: 0.96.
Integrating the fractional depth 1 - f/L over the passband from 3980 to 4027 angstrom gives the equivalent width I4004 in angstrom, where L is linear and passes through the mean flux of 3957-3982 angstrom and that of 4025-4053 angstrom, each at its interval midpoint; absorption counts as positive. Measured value 0.4 angstrom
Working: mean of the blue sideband 5.02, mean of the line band 4.85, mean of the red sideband 4.77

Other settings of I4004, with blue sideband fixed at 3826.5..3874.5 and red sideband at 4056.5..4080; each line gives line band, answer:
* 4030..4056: 0.5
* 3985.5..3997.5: 0.2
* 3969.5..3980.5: 0.3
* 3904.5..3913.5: -0.2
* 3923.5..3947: 0.6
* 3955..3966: -0.2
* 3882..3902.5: -0.2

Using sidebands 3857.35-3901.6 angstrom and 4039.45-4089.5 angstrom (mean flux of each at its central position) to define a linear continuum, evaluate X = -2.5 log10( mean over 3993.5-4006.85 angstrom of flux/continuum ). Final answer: 0.05 mag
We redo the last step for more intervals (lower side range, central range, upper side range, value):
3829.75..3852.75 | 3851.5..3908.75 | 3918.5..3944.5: -0.05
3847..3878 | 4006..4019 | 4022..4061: 0.01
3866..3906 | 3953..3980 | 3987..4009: -0.01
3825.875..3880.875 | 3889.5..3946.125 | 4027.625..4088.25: 0.00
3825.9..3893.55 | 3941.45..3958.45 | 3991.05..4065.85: -0.03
